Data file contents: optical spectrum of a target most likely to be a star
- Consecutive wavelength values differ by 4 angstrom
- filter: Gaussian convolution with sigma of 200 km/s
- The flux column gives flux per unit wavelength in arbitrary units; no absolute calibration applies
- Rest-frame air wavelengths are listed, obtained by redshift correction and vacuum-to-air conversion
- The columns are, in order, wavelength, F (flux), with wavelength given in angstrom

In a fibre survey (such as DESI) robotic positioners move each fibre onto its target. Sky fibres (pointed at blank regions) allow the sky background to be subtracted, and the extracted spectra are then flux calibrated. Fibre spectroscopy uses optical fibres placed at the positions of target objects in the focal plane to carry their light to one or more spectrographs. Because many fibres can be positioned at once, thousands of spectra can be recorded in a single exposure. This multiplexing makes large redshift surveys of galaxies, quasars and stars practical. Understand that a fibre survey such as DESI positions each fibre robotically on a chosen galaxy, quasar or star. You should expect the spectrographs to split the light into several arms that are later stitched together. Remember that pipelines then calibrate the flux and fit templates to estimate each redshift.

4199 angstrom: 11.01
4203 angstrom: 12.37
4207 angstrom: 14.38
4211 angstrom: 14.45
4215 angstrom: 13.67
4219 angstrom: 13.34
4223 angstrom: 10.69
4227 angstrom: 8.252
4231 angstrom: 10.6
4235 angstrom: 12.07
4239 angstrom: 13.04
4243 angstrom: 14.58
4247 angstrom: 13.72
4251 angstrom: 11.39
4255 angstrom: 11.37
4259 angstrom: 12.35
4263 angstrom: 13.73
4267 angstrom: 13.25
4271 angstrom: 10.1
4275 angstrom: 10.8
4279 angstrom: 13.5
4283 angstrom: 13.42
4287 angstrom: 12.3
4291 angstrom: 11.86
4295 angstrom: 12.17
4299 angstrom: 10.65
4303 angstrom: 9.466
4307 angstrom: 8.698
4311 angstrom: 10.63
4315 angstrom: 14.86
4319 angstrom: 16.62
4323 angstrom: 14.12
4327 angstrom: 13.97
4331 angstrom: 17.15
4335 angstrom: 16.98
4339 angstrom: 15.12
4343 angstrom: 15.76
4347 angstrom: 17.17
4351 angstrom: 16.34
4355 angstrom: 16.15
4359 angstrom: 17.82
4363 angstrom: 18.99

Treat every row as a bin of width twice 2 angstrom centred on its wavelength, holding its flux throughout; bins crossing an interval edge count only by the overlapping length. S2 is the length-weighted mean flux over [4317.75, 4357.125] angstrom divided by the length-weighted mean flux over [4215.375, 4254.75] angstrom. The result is 1.33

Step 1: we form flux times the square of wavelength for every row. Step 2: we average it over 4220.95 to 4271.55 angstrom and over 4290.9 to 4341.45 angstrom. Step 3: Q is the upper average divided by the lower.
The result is 1.15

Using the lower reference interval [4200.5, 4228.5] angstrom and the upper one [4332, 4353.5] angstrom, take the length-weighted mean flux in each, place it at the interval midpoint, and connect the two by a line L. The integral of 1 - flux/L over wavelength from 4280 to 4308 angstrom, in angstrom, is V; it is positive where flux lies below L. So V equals 6.5 angstrom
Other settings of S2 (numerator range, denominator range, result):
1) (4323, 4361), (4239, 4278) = 1.30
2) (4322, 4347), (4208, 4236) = 1.31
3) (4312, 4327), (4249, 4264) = 1.22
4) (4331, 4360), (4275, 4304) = 1.38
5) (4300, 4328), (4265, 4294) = 1.03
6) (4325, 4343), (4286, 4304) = 1.39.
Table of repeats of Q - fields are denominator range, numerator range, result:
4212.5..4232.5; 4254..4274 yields 1.08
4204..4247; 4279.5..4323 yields 1.01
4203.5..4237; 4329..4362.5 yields 1.45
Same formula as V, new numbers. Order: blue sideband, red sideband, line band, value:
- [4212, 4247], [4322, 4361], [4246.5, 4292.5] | 4.41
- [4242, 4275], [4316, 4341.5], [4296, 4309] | 4.15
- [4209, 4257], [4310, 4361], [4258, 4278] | 1.96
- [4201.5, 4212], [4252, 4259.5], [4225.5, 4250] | 0.60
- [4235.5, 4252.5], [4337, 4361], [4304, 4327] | 3.69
